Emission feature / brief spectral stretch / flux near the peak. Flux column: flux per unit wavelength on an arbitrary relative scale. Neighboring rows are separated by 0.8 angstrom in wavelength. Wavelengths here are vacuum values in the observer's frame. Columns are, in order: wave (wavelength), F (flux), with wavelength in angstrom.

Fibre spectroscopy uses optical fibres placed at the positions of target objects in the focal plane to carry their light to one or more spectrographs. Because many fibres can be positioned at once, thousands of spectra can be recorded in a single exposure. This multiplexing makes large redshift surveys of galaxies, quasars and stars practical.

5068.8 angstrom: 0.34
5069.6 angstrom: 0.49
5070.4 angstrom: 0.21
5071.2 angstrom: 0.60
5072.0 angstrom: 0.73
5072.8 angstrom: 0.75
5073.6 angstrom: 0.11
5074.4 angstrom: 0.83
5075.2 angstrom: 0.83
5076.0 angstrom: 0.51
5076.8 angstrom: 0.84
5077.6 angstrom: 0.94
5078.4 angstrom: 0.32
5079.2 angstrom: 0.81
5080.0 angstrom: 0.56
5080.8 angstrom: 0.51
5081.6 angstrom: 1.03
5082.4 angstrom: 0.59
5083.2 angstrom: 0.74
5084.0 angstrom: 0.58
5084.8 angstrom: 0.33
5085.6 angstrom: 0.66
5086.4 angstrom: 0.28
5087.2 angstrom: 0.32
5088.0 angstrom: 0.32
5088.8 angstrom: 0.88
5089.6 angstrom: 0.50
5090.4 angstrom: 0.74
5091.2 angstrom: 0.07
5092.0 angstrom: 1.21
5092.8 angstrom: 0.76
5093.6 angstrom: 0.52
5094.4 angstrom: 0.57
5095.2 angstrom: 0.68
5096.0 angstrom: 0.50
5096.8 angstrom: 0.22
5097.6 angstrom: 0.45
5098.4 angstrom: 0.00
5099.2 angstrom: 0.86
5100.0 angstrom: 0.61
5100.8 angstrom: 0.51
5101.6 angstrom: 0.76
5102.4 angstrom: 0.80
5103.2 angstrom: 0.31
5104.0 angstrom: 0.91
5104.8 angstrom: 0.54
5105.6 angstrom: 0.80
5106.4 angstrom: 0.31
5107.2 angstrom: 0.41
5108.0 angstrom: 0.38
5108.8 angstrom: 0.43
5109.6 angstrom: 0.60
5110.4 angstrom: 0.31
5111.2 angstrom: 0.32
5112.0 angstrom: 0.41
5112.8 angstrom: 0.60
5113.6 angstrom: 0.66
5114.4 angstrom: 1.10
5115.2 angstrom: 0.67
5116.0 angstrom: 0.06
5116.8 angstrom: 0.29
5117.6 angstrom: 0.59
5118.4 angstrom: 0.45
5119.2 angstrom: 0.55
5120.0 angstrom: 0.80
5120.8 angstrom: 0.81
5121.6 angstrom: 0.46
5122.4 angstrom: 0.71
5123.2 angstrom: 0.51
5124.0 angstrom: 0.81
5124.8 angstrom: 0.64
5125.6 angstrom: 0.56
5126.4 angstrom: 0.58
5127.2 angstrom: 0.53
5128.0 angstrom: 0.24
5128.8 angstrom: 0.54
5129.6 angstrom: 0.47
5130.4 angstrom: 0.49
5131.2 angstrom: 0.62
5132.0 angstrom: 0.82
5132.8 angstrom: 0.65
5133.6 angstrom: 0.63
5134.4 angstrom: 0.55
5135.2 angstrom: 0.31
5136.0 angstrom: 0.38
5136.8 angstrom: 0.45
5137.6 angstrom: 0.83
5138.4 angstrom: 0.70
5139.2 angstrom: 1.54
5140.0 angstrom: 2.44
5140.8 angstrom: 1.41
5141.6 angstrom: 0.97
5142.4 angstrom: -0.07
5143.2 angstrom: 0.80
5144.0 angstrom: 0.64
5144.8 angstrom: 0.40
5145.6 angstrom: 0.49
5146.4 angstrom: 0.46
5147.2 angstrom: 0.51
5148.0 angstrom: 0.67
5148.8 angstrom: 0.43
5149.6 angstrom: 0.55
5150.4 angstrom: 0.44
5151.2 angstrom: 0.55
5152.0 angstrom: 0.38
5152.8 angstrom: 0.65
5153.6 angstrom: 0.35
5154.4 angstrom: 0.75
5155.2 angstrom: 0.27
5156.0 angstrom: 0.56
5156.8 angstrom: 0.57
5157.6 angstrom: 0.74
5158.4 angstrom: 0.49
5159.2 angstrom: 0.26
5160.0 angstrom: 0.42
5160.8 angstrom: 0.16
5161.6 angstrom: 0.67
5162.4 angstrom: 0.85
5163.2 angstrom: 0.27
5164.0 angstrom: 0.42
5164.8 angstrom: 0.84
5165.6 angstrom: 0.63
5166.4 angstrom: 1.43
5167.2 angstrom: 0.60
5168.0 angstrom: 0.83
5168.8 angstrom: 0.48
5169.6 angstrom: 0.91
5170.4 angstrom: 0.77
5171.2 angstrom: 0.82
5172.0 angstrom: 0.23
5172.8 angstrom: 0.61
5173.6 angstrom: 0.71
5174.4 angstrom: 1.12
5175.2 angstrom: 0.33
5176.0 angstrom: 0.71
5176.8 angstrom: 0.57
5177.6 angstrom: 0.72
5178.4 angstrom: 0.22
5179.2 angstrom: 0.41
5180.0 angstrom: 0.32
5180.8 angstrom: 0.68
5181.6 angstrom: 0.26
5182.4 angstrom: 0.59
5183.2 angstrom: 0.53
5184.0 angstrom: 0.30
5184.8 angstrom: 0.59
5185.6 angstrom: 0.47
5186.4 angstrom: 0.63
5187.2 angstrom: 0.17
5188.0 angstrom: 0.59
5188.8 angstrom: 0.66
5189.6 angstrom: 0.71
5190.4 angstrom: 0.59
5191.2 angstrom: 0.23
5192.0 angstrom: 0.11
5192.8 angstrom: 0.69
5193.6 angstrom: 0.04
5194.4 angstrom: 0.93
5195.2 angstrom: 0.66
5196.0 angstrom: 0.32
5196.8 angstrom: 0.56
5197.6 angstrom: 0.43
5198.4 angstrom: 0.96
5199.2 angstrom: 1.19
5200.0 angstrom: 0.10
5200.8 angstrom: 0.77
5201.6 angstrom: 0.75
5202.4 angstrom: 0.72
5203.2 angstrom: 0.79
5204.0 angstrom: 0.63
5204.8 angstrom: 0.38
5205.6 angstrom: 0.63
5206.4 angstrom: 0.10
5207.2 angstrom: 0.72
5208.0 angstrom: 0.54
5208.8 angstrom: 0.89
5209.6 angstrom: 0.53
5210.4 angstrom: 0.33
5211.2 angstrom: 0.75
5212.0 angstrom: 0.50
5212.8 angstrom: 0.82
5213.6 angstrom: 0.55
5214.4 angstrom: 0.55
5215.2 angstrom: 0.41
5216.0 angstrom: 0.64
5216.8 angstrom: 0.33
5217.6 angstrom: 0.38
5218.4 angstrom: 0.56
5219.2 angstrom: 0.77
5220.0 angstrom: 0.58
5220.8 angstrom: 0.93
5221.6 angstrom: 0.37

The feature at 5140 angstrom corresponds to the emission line Hgamma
